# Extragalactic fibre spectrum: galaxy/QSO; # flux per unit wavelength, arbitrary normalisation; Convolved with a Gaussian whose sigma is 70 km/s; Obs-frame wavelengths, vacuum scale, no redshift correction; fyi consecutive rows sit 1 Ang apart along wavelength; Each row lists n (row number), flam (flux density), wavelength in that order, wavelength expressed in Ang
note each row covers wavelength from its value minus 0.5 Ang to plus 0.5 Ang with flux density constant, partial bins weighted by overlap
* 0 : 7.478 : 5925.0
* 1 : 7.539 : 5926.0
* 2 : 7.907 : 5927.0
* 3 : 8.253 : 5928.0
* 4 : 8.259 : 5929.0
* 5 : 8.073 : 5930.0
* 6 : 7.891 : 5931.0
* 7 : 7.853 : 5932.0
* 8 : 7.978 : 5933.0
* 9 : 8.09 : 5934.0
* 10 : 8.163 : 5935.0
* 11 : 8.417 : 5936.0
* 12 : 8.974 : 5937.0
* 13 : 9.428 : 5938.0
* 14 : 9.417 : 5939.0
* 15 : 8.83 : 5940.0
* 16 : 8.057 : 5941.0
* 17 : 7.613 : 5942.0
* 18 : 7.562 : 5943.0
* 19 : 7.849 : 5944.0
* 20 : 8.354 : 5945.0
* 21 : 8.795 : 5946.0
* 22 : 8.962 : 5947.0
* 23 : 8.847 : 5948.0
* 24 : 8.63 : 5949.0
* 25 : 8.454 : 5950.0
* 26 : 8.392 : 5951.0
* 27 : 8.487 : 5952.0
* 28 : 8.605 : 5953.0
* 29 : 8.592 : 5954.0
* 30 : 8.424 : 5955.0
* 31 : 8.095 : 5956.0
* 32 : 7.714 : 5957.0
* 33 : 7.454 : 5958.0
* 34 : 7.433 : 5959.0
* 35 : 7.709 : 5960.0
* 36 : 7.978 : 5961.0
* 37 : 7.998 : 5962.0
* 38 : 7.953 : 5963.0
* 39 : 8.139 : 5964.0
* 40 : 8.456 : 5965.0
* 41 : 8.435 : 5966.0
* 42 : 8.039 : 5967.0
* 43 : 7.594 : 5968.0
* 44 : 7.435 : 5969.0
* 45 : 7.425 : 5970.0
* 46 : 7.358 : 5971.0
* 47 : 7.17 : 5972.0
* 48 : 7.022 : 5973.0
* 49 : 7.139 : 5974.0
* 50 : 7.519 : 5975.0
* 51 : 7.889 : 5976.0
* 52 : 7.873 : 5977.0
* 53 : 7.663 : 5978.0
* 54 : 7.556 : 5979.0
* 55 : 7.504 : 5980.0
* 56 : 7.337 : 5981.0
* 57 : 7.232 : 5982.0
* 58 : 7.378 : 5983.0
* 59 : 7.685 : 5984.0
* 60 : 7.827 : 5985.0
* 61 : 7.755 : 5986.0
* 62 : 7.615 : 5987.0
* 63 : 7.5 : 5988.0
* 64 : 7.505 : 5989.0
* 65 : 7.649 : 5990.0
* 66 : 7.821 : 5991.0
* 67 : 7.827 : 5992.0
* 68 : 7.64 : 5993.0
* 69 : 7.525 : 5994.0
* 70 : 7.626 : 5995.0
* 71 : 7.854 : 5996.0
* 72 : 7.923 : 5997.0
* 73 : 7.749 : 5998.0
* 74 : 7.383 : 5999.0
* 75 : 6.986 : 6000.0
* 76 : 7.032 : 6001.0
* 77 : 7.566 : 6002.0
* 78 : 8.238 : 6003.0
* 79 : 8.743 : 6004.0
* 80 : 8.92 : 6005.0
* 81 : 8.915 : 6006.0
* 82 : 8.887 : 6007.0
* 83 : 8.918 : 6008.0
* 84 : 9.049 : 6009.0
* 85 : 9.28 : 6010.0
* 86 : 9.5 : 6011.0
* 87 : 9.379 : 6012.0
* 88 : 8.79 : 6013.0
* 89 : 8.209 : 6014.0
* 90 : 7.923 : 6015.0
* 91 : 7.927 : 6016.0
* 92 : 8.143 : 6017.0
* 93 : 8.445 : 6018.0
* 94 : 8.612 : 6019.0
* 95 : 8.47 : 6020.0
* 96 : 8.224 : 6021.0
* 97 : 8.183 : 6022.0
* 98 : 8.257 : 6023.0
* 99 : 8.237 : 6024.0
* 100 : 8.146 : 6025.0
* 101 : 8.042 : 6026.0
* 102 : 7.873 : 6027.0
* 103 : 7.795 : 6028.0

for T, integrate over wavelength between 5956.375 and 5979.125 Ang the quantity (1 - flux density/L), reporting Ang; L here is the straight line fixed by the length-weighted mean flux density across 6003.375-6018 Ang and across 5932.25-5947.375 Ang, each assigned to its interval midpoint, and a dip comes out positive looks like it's 2.3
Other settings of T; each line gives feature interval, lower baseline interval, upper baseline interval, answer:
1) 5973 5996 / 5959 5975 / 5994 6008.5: 0.84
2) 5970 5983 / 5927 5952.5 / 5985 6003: 0.70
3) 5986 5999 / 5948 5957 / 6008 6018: 1.40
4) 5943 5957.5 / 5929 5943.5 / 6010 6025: -0.13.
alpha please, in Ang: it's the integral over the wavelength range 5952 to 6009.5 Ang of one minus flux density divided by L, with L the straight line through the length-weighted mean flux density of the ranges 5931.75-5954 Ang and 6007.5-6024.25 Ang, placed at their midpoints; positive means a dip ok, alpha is 4.6 Ang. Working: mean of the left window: 8.45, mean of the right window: 8.57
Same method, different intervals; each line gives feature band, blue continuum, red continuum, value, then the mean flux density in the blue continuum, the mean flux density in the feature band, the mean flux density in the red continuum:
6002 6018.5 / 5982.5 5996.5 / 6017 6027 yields -1.3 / 7.66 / 8.67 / 8.26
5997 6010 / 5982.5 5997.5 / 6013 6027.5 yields -0.5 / 7.68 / 8.23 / 8.21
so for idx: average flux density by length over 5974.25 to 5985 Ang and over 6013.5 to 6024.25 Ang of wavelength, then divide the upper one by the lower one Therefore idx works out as 1.09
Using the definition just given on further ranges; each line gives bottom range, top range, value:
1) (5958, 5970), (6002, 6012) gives 1.13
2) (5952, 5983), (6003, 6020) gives 1.12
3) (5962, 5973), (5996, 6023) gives 1.07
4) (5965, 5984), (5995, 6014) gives 1.11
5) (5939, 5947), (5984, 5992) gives 0.93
